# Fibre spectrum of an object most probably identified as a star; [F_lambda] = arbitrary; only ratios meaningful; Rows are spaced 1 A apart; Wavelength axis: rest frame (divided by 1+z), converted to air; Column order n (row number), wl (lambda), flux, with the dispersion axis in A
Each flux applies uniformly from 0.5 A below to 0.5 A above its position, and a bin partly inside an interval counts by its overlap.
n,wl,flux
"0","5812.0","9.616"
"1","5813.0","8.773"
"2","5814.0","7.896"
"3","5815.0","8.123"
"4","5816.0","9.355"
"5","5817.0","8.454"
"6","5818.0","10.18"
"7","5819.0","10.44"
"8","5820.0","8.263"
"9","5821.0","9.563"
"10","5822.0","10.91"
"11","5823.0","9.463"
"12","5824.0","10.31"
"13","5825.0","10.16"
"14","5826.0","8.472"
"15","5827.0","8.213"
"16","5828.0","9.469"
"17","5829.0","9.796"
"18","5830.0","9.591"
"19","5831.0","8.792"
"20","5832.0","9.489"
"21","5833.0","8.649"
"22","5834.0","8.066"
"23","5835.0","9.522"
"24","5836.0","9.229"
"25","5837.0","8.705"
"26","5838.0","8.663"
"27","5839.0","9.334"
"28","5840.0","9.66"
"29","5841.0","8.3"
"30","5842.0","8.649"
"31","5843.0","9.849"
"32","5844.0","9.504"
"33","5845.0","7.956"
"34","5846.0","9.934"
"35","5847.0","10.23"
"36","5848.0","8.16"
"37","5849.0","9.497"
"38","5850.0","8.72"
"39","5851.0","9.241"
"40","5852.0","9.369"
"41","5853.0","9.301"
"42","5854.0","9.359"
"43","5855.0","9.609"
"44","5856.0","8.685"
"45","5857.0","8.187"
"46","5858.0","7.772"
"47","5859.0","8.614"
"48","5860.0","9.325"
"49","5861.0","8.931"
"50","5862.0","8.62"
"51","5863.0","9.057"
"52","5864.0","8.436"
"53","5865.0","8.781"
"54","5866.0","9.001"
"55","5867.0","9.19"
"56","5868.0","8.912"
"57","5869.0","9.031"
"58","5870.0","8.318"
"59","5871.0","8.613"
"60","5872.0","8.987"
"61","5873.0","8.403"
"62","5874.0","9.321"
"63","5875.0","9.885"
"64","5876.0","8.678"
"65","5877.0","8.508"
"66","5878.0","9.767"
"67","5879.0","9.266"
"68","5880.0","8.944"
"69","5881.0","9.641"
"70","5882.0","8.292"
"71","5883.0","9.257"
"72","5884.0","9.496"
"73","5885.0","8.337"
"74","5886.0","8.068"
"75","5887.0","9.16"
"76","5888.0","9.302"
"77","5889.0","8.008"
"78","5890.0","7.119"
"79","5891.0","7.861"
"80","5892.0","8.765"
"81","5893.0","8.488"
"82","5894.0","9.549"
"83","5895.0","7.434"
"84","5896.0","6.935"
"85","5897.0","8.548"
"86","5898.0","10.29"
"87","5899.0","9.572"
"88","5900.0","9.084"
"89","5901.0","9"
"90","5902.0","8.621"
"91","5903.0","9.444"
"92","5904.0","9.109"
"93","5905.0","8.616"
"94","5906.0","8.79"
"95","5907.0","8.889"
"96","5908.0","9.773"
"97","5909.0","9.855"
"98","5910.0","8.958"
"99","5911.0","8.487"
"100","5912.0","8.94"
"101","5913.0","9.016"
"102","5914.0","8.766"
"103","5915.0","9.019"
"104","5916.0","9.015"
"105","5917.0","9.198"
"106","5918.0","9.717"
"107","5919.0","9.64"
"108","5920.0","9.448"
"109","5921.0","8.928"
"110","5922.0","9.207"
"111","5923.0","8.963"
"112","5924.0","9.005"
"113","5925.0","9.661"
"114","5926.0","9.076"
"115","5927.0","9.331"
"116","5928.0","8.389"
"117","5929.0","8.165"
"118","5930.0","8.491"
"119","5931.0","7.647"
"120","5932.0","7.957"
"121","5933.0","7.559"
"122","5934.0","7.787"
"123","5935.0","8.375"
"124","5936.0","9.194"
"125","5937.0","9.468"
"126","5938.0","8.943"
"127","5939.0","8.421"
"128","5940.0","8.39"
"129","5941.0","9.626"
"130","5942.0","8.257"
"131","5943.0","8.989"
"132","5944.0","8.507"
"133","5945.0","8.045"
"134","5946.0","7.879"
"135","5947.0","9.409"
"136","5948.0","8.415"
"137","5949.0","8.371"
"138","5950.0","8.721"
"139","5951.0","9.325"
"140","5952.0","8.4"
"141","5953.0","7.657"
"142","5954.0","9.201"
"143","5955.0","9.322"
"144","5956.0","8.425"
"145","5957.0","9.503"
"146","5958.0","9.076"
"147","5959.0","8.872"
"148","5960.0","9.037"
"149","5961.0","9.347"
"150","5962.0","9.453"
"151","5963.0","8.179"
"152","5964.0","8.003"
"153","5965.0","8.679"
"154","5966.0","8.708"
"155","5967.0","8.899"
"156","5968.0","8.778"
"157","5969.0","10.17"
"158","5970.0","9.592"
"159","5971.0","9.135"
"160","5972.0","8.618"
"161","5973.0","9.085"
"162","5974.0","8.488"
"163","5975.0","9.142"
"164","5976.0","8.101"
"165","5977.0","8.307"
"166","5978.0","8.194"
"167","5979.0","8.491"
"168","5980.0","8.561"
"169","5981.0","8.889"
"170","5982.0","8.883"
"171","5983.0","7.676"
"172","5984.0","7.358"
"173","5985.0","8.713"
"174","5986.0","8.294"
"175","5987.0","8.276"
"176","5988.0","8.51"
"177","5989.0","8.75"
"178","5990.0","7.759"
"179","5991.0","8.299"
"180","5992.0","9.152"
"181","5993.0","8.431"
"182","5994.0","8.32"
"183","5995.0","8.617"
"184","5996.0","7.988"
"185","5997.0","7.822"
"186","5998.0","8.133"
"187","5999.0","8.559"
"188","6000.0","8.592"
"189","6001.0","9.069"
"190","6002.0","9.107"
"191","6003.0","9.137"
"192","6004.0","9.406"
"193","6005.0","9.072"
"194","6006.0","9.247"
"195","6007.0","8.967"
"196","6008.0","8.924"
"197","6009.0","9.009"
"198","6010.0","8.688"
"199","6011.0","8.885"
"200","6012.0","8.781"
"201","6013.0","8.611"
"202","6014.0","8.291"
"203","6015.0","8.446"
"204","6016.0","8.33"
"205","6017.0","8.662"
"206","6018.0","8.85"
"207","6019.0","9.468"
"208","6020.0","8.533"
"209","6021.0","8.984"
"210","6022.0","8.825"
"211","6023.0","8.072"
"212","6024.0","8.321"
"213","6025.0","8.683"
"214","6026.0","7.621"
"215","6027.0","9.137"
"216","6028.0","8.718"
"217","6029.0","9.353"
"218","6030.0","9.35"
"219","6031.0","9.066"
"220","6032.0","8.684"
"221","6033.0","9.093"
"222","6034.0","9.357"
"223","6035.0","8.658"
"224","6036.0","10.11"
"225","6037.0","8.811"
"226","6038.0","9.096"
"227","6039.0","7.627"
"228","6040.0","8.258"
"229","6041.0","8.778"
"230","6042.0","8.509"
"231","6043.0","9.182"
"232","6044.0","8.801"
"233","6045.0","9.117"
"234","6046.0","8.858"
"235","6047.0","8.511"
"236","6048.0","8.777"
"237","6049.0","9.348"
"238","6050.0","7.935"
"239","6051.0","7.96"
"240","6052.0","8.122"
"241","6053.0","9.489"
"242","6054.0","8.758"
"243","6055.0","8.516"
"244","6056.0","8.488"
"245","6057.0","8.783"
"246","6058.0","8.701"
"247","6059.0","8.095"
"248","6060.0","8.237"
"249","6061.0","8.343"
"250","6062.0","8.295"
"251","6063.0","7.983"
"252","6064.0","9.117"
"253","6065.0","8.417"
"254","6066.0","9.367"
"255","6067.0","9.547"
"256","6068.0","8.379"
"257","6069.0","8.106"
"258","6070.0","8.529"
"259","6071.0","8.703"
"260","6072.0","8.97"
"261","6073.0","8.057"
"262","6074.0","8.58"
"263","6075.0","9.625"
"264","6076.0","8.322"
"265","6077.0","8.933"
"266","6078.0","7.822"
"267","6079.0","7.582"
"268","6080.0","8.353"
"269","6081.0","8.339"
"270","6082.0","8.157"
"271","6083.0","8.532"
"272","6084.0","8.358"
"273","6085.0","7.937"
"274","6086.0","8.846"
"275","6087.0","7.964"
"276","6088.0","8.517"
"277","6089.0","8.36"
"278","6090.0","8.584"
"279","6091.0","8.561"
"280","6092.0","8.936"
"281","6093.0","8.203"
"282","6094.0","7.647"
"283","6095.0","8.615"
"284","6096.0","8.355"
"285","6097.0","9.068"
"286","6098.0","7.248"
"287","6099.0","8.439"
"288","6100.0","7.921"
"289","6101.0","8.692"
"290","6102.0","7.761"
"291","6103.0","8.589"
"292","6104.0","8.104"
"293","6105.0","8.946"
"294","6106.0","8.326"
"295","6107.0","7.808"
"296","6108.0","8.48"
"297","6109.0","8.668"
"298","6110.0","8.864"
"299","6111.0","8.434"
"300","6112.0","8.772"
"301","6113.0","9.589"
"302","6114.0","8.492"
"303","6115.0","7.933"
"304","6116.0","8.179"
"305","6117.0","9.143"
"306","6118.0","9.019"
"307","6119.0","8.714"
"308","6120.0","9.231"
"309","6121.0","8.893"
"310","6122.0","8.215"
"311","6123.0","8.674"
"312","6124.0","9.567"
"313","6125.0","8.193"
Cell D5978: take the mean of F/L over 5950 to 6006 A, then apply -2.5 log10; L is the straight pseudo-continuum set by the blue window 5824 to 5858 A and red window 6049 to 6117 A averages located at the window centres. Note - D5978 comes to 0.01 mag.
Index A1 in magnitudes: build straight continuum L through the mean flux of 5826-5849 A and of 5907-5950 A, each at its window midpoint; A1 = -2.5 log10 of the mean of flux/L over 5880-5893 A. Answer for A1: 0.040 mag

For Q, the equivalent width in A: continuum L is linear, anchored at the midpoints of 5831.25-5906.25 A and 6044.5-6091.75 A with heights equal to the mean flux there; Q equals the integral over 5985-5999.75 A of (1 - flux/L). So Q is 0.51 A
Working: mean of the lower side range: 8.89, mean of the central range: 8.37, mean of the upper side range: 8.53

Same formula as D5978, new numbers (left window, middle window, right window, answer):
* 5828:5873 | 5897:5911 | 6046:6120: -0.04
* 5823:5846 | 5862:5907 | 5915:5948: 0.02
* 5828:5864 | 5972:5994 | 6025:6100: 0.04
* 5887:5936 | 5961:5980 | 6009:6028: -0.01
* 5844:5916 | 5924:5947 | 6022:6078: 0.03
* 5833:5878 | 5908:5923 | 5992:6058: -0.03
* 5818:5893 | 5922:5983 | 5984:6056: 0.01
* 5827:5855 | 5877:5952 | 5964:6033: 0.01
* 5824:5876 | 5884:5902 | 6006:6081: 0.04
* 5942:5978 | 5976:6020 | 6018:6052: 0.02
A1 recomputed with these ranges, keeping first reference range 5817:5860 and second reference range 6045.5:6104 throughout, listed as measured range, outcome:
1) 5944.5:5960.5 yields 0.013 mag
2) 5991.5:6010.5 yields -0.008 mag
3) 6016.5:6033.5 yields -0.022 mag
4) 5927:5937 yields 0.076 mag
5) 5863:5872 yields 0.034 mag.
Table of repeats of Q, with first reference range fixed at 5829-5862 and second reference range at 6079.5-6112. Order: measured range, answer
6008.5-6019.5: -0.18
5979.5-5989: 0.32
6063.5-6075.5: -0.49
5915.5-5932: -0.25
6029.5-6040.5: -0.50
